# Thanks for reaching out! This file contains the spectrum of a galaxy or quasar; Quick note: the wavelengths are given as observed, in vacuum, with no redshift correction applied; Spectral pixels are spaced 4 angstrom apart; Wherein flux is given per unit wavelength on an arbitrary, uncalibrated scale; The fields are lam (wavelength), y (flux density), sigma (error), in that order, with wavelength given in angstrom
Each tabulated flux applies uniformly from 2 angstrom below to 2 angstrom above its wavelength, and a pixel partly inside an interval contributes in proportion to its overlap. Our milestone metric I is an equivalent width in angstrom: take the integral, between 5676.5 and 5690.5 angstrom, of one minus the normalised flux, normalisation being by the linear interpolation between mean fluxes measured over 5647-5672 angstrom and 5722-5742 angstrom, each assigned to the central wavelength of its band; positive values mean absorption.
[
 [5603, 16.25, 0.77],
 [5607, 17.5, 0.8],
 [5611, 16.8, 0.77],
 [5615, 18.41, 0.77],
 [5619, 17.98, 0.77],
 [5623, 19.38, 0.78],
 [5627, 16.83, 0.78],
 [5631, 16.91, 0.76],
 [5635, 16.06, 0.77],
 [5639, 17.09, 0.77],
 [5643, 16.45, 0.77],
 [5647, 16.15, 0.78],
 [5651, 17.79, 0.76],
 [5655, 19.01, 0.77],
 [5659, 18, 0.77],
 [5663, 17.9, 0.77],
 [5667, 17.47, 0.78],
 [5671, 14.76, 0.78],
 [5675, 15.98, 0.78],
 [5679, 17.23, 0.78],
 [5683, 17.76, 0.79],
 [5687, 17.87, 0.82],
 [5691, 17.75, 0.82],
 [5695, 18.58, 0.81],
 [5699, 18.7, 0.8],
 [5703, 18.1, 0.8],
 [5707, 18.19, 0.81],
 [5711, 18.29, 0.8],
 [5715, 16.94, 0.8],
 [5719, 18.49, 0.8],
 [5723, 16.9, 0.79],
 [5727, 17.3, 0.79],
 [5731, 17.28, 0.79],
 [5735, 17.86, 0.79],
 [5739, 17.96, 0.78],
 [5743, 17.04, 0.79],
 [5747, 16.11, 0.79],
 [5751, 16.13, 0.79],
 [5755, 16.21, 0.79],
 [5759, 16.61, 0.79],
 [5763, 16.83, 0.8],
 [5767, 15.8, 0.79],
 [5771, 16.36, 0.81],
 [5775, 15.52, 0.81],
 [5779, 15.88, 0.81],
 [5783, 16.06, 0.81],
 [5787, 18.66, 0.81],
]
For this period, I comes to -0.1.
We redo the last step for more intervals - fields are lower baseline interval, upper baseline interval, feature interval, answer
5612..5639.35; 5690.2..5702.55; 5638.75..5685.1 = 2.11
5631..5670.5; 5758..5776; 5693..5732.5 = -2.82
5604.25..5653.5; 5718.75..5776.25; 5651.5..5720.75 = -2.69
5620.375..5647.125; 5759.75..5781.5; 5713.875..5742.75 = -1.97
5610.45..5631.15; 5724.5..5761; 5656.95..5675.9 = 0.69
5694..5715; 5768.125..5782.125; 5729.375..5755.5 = 0.02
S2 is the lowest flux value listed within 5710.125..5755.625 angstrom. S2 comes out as 16.11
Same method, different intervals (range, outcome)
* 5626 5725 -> 14.76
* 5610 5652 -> 16.06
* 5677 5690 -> 17.23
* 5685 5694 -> 17.75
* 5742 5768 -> 15.8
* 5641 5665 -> 16.15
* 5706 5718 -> 16.94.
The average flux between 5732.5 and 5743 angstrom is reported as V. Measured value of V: 17.7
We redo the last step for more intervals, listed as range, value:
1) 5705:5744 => 17.6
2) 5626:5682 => 17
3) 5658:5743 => 17.6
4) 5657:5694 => 17.2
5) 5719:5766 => 17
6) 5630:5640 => 16.6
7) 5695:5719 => 18.1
